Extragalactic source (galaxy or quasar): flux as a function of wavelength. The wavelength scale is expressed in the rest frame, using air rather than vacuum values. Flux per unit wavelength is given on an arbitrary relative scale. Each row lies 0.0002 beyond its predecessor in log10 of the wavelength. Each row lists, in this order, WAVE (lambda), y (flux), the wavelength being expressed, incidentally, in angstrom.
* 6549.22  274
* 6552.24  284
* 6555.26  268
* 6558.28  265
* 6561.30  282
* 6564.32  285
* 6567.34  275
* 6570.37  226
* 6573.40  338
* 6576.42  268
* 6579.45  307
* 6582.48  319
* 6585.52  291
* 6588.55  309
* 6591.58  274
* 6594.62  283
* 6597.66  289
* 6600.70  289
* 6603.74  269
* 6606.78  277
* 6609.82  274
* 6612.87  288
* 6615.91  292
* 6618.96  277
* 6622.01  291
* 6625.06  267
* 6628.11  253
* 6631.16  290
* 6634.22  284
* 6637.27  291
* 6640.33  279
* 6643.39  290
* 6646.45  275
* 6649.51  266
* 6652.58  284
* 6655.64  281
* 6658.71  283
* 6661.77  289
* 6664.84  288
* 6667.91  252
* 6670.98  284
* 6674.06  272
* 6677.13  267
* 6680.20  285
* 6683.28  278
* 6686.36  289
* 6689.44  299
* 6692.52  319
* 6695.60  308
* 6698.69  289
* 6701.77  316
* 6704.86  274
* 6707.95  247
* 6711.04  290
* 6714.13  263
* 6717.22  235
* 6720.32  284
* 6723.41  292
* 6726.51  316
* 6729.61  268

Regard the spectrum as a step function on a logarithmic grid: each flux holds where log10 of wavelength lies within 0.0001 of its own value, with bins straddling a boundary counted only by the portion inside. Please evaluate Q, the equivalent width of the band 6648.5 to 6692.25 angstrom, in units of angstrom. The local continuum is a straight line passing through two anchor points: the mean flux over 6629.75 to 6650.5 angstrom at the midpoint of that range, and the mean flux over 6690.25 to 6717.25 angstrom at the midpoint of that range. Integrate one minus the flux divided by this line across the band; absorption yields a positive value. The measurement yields 0.4 angstrom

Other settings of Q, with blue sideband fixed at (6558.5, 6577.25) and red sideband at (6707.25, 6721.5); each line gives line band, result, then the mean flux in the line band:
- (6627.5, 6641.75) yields -0.48 angstrom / 281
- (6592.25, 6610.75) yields -0.32 angstrom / 280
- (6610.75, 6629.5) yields -0.31 angstrom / 278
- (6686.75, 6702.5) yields -2.27 angstrom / 305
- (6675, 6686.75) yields -0.48 angstrom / 279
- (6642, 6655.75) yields -0.42 angstrom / 279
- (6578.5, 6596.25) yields -1.29 angstrom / 297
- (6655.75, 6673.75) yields -0.65 angstrom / 279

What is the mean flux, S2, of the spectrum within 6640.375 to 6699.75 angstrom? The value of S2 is 284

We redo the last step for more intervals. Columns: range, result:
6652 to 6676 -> 279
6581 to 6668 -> 283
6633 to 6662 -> 282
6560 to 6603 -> 288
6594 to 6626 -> 282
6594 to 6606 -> 282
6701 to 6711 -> 278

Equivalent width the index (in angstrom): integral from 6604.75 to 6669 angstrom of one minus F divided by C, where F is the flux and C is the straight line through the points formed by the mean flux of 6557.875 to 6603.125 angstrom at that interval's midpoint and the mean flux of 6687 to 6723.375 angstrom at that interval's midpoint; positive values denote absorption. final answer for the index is 1.4 angstrom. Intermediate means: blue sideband 287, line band 280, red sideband 284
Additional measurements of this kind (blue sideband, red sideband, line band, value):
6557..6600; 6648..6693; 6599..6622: 0.27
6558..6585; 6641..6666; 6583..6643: 0.15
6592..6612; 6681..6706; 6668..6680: 0.83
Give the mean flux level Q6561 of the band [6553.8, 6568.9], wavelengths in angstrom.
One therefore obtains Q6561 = 275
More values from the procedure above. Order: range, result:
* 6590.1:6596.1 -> 278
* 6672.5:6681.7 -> 275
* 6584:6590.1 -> 300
